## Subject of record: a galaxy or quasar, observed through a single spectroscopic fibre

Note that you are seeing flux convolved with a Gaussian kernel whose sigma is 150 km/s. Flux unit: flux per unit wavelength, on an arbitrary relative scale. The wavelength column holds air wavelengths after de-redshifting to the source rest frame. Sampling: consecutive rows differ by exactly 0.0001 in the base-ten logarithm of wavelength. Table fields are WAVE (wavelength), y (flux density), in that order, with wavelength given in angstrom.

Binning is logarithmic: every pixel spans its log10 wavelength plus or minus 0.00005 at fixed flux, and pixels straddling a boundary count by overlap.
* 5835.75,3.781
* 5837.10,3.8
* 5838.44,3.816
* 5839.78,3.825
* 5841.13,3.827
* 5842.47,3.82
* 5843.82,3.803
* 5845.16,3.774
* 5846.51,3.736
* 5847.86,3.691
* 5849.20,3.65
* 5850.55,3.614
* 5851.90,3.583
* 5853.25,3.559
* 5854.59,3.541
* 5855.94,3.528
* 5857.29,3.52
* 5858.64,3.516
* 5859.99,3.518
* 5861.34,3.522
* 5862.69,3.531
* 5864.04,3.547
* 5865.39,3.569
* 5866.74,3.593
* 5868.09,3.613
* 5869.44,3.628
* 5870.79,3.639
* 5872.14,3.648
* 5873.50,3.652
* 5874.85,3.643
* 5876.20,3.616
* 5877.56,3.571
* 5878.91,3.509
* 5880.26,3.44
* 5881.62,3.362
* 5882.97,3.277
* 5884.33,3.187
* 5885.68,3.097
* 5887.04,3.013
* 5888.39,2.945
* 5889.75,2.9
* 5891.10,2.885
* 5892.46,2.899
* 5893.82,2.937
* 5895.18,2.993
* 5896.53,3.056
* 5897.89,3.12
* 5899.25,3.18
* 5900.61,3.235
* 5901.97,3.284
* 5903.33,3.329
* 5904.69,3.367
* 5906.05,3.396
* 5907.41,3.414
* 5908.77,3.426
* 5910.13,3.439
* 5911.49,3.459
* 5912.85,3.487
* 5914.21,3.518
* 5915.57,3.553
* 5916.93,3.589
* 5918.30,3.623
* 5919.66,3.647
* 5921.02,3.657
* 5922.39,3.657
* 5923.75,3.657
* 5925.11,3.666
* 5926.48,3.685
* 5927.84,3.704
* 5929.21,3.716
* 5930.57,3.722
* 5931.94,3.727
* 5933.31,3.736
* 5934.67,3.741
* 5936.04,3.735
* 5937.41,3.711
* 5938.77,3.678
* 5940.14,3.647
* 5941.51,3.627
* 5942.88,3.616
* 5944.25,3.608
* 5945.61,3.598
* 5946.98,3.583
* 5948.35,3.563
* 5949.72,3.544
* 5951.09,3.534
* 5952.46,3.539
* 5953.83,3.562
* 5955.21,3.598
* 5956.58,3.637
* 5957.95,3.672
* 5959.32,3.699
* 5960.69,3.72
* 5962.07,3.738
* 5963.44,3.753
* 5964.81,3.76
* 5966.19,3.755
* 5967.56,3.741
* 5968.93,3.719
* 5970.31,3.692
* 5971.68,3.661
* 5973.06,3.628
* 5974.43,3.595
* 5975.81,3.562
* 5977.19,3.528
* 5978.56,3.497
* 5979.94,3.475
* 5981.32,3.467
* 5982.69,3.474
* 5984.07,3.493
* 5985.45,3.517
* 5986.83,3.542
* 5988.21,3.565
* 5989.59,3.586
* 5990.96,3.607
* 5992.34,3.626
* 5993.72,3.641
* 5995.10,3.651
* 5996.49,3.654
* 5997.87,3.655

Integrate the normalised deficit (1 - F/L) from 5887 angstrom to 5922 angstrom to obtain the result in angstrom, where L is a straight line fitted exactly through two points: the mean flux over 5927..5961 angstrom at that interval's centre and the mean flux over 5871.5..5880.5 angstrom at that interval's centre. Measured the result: 3.1 angstrom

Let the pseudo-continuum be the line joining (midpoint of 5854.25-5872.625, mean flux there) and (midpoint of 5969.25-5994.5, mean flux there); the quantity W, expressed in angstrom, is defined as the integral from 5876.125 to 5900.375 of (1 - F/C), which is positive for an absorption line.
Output 2.8 angstrom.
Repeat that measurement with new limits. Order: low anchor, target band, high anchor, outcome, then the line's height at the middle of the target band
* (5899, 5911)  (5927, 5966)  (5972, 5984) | -2.4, 3.45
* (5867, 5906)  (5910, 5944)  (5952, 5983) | -1.8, 3.46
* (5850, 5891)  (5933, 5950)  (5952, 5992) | -0.4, 3.57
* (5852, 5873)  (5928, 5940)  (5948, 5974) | -0.3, 3.63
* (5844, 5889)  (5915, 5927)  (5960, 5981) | -0.2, 3.59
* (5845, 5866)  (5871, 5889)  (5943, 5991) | 1.0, 3.59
